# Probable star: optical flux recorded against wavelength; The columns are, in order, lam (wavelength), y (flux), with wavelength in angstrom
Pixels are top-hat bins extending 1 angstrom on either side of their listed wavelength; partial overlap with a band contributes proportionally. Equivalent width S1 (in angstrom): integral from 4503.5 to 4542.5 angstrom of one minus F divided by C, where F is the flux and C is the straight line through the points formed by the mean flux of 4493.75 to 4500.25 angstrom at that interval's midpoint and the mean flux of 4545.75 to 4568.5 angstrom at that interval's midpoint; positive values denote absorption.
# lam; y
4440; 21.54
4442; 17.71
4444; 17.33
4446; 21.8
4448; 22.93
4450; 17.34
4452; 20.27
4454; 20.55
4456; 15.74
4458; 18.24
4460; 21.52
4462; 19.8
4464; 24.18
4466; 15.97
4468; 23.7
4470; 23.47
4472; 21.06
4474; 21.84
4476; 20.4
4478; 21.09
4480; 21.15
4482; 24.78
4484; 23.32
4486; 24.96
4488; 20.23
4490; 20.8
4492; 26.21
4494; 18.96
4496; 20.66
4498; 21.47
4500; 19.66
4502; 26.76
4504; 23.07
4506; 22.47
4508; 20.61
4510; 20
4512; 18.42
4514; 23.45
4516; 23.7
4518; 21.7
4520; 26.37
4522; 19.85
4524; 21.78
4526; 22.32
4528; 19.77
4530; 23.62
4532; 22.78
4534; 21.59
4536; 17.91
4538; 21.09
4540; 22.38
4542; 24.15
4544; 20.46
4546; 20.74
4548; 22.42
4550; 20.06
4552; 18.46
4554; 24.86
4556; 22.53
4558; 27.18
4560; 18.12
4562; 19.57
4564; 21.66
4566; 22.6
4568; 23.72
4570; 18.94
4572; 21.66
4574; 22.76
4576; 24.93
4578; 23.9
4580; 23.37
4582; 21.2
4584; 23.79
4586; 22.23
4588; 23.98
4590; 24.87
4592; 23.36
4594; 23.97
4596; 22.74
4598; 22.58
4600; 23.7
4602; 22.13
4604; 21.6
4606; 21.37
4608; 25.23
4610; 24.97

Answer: -1.5 angstrom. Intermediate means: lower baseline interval 20.4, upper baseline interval 21.8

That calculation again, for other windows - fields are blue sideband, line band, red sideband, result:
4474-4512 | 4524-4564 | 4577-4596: 2.0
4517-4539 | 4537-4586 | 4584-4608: 0.6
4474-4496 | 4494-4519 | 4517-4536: 0.4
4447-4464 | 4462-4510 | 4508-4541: -3.1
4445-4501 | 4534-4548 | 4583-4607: 0.6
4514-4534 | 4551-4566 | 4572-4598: 0.7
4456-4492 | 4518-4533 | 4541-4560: -0.3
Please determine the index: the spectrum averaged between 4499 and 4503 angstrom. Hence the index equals 23.2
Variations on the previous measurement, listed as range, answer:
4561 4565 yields 20.6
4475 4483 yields 21.9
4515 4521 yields 23.9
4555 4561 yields 22.6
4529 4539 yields 21.4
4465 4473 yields 21.1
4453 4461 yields 19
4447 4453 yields 20.2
